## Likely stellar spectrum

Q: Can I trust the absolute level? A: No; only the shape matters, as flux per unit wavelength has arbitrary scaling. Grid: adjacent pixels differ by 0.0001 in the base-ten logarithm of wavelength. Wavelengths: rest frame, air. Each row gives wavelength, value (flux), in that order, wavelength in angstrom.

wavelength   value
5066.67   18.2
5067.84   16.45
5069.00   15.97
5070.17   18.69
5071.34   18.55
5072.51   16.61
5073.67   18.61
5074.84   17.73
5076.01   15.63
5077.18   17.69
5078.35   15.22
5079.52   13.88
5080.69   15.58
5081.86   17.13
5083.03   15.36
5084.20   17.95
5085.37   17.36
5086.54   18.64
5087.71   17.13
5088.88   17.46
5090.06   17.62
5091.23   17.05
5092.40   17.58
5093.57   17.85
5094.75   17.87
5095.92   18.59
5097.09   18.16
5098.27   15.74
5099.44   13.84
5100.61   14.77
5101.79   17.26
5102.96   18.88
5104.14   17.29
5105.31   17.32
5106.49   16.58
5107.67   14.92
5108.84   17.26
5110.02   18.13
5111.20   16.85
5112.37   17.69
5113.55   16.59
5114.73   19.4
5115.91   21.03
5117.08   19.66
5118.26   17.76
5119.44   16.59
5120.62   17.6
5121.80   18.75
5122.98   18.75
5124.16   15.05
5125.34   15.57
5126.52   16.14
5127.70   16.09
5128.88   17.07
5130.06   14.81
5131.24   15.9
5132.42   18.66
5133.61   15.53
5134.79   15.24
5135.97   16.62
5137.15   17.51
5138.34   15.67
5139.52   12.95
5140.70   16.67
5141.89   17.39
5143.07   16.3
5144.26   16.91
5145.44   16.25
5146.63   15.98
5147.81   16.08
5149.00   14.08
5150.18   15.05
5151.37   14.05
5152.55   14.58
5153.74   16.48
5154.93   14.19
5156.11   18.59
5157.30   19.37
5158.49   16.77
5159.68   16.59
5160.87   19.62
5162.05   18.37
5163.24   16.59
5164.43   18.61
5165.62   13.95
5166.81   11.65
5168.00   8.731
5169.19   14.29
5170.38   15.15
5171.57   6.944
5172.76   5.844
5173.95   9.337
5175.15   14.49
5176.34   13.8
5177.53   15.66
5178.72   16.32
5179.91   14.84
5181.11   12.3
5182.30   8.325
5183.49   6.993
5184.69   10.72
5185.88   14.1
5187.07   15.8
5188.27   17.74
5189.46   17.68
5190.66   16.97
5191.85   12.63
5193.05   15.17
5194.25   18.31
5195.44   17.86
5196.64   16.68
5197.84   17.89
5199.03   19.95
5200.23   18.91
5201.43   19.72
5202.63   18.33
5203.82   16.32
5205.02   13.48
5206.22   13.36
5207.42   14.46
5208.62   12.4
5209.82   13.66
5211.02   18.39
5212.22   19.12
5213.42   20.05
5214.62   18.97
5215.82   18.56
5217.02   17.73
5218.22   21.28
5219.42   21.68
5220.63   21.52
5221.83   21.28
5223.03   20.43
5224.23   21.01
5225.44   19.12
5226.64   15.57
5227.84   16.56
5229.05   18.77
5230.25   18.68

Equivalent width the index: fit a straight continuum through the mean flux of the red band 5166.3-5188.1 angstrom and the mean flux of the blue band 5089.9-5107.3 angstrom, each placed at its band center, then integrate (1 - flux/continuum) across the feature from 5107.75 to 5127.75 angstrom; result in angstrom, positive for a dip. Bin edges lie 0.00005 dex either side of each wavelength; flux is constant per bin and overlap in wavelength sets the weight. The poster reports -2.16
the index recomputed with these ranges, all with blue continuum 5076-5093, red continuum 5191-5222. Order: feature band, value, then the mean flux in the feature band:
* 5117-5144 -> 0.81 angstrom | 16.6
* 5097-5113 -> 0.19 angstrom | 16.7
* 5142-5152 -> 0.88 angstrom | 15.7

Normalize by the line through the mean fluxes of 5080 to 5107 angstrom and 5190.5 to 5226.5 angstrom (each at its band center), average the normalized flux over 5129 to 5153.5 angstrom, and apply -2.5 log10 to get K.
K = 0.101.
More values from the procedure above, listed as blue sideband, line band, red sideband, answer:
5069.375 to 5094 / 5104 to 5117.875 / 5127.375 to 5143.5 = -0.07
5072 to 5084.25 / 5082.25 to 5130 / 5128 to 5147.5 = -0.06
